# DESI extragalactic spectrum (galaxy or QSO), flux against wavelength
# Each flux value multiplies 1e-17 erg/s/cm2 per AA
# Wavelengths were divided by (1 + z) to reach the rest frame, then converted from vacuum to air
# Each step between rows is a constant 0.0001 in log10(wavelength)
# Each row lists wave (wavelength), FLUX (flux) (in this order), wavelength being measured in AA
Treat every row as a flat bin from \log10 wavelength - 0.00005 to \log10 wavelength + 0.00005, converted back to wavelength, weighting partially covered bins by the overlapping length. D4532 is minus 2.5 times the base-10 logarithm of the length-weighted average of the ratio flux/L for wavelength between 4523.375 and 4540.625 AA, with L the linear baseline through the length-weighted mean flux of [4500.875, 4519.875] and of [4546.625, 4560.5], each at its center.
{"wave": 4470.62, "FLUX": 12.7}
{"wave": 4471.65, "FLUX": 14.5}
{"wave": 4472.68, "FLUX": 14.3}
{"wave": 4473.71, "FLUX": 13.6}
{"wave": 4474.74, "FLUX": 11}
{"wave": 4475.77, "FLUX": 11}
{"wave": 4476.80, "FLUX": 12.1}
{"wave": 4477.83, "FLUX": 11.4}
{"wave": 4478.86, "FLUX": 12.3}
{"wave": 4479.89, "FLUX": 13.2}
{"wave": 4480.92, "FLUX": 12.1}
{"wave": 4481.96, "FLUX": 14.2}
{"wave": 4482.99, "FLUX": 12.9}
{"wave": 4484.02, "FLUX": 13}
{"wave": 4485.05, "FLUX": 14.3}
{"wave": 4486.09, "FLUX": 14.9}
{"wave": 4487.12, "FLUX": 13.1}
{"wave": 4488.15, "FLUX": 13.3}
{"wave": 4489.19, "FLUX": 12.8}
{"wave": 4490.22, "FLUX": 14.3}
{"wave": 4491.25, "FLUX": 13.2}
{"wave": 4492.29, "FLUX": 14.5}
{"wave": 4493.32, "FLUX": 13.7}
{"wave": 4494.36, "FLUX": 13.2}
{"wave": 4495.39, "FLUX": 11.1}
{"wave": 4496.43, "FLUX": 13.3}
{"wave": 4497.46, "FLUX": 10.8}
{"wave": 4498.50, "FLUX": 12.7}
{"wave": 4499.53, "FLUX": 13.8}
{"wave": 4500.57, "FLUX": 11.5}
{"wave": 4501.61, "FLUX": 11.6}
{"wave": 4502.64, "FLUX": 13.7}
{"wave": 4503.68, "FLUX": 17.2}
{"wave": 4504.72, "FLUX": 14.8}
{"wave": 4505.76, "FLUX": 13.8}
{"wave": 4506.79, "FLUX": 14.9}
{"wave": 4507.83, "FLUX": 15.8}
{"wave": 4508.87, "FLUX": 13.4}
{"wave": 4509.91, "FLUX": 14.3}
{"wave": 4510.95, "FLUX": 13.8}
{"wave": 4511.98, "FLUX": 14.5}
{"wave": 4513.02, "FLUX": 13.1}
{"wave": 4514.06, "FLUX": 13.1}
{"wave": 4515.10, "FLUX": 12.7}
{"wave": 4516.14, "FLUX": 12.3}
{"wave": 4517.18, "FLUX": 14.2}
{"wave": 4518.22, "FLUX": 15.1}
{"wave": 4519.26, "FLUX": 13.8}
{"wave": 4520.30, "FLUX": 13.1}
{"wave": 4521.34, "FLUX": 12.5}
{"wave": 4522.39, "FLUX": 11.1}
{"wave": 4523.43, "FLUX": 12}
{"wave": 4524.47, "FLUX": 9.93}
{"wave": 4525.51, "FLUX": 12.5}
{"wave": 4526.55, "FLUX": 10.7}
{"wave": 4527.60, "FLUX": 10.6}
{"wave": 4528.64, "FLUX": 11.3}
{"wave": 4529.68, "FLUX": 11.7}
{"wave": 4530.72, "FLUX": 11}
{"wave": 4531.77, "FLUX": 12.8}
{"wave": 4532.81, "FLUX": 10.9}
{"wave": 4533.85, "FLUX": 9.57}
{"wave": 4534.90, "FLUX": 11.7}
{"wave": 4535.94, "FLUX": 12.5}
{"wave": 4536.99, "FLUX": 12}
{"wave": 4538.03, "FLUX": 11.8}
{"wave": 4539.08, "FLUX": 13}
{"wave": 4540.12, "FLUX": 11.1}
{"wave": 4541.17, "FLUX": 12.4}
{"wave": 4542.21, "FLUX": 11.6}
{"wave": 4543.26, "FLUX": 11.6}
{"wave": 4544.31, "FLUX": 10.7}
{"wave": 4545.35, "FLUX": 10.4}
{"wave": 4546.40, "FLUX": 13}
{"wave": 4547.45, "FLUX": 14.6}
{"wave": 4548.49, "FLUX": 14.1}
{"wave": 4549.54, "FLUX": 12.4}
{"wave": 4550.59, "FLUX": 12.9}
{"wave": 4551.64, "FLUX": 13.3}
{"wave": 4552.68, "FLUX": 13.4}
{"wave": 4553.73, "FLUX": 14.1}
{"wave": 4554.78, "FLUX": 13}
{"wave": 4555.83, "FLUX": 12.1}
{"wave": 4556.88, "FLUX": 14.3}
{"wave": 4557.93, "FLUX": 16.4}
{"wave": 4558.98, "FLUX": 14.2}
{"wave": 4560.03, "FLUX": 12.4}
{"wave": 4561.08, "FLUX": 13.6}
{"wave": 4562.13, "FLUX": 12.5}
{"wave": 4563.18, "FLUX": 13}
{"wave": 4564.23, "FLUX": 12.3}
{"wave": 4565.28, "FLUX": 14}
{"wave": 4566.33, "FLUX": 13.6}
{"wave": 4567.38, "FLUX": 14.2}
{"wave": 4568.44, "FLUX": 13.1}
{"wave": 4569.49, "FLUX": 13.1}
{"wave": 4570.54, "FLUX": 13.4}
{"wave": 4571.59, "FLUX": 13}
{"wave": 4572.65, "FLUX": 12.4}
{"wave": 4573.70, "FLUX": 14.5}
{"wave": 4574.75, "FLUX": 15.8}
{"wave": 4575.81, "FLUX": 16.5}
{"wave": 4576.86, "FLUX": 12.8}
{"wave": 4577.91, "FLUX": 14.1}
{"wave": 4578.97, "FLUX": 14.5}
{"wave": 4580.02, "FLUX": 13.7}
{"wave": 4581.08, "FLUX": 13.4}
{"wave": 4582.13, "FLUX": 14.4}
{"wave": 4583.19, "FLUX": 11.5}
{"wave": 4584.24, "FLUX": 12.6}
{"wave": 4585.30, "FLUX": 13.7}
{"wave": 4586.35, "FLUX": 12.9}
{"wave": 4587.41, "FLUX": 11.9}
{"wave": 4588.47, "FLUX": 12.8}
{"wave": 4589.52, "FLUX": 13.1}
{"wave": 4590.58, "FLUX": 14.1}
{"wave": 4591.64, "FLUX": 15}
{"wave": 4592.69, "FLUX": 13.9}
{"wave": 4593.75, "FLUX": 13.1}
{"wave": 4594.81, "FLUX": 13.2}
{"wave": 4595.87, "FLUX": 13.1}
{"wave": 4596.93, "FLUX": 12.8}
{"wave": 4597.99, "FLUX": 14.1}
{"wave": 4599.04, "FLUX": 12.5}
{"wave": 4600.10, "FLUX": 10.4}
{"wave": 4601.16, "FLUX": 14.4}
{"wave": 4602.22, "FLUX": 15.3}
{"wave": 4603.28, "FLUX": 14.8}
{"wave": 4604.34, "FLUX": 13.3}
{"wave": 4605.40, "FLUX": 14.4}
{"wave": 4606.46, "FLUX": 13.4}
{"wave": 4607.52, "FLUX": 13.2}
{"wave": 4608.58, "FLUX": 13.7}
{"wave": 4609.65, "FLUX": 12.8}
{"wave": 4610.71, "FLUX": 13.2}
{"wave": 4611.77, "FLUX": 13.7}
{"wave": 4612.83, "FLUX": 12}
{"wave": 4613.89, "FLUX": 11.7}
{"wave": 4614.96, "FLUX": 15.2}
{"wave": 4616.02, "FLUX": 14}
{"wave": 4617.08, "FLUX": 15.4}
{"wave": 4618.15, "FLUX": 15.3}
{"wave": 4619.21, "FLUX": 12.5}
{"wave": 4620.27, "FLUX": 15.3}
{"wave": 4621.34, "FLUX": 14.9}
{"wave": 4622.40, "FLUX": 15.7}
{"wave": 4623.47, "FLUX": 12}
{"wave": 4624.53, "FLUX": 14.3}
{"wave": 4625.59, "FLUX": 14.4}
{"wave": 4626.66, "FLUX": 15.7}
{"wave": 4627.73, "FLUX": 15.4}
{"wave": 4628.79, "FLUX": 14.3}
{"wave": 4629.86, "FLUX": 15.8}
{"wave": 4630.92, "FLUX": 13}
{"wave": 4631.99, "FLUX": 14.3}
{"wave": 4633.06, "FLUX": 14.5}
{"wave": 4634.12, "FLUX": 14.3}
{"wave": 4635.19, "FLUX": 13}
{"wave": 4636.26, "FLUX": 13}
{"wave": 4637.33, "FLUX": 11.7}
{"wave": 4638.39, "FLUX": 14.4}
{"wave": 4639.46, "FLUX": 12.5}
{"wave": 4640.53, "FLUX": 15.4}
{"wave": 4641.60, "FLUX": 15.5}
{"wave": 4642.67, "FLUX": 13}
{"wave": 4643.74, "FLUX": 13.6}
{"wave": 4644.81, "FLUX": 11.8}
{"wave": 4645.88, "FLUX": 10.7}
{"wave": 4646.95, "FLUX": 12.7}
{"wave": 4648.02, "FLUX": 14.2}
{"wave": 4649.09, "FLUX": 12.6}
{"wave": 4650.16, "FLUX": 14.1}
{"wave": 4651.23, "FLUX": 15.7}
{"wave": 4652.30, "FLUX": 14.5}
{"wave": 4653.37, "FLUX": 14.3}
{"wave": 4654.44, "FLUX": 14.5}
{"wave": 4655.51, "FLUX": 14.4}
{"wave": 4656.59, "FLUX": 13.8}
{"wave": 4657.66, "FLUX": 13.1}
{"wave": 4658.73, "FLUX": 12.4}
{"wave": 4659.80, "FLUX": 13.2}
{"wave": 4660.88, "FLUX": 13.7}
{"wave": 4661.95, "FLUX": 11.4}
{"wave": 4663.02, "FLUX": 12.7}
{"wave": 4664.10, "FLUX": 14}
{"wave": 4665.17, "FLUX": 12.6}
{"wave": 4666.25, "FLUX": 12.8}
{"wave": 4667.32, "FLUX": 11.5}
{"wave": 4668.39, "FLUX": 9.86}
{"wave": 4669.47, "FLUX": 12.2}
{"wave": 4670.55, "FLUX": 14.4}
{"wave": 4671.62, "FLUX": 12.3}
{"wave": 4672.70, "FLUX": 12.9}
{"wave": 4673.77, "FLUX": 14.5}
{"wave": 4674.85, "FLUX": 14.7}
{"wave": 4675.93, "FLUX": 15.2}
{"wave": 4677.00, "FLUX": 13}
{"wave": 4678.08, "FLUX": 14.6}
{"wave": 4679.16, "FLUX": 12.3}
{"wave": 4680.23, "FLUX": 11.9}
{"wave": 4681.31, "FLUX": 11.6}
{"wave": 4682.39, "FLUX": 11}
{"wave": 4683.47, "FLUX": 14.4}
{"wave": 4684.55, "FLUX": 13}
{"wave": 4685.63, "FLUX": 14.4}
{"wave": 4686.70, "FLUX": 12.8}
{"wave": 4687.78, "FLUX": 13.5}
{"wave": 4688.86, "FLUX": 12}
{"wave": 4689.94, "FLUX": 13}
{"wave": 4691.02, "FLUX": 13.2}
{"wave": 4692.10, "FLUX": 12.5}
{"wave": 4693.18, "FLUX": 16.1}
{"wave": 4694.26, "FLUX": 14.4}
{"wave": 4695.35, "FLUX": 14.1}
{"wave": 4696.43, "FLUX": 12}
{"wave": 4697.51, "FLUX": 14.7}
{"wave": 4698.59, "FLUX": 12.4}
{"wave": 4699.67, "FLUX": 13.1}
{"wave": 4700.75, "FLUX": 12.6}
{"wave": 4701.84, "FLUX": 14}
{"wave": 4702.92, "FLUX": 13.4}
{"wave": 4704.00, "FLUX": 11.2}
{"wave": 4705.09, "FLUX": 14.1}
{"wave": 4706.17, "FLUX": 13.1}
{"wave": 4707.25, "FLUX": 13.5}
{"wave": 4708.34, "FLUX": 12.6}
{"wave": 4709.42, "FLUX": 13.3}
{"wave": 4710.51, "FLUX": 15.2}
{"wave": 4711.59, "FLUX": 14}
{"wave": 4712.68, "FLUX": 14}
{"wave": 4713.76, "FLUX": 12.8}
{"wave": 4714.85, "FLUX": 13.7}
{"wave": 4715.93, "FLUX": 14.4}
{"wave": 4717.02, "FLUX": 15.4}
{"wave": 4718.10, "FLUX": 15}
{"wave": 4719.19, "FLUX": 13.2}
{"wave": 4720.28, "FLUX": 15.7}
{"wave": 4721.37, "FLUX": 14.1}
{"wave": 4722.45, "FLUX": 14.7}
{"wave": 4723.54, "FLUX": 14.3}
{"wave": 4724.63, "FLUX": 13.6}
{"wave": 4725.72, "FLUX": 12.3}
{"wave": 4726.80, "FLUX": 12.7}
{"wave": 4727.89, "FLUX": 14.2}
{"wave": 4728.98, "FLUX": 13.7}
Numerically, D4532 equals 0.20 mag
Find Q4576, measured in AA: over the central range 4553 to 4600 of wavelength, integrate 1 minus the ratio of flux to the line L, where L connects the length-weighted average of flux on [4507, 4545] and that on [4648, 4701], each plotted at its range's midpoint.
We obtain -3.1 AA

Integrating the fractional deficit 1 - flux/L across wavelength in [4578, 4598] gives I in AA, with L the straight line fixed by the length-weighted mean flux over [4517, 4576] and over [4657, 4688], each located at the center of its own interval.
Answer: -0.9 AA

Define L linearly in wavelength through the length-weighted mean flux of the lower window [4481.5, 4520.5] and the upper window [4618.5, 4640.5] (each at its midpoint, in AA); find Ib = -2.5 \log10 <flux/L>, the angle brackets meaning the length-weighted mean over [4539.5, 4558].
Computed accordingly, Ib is 0.08 mag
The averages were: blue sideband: 13.6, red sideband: 14.1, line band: 12.8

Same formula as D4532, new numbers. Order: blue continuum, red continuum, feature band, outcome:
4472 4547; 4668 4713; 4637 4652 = -0.03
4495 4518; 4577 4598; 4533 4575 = 0.04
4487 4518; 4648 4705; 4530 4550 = 0.13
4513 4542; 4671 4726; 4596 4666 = -0.06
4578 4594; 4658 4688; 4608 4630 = -0.07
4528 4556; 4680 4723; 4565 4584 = -0.11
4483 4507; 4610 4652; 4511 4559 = 0.09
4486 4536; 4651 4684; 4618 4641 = -0.08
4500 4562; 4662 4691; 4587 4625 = -0.06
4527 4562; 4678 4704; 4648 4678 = -0.03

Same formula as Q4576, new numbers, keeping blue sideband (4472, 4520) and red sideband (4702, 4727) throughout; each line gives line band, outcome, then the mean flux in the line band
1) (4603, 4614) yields 0.20 AA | 13.3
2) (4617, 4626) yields -0.52 AA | 14.4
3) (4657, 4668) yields 0.77 AA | 12.7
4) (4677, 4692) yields 0.90 AA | 12.9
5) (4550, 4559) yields -0.17 AA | 13.7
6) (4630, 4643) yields -0.16 AA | 13.8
